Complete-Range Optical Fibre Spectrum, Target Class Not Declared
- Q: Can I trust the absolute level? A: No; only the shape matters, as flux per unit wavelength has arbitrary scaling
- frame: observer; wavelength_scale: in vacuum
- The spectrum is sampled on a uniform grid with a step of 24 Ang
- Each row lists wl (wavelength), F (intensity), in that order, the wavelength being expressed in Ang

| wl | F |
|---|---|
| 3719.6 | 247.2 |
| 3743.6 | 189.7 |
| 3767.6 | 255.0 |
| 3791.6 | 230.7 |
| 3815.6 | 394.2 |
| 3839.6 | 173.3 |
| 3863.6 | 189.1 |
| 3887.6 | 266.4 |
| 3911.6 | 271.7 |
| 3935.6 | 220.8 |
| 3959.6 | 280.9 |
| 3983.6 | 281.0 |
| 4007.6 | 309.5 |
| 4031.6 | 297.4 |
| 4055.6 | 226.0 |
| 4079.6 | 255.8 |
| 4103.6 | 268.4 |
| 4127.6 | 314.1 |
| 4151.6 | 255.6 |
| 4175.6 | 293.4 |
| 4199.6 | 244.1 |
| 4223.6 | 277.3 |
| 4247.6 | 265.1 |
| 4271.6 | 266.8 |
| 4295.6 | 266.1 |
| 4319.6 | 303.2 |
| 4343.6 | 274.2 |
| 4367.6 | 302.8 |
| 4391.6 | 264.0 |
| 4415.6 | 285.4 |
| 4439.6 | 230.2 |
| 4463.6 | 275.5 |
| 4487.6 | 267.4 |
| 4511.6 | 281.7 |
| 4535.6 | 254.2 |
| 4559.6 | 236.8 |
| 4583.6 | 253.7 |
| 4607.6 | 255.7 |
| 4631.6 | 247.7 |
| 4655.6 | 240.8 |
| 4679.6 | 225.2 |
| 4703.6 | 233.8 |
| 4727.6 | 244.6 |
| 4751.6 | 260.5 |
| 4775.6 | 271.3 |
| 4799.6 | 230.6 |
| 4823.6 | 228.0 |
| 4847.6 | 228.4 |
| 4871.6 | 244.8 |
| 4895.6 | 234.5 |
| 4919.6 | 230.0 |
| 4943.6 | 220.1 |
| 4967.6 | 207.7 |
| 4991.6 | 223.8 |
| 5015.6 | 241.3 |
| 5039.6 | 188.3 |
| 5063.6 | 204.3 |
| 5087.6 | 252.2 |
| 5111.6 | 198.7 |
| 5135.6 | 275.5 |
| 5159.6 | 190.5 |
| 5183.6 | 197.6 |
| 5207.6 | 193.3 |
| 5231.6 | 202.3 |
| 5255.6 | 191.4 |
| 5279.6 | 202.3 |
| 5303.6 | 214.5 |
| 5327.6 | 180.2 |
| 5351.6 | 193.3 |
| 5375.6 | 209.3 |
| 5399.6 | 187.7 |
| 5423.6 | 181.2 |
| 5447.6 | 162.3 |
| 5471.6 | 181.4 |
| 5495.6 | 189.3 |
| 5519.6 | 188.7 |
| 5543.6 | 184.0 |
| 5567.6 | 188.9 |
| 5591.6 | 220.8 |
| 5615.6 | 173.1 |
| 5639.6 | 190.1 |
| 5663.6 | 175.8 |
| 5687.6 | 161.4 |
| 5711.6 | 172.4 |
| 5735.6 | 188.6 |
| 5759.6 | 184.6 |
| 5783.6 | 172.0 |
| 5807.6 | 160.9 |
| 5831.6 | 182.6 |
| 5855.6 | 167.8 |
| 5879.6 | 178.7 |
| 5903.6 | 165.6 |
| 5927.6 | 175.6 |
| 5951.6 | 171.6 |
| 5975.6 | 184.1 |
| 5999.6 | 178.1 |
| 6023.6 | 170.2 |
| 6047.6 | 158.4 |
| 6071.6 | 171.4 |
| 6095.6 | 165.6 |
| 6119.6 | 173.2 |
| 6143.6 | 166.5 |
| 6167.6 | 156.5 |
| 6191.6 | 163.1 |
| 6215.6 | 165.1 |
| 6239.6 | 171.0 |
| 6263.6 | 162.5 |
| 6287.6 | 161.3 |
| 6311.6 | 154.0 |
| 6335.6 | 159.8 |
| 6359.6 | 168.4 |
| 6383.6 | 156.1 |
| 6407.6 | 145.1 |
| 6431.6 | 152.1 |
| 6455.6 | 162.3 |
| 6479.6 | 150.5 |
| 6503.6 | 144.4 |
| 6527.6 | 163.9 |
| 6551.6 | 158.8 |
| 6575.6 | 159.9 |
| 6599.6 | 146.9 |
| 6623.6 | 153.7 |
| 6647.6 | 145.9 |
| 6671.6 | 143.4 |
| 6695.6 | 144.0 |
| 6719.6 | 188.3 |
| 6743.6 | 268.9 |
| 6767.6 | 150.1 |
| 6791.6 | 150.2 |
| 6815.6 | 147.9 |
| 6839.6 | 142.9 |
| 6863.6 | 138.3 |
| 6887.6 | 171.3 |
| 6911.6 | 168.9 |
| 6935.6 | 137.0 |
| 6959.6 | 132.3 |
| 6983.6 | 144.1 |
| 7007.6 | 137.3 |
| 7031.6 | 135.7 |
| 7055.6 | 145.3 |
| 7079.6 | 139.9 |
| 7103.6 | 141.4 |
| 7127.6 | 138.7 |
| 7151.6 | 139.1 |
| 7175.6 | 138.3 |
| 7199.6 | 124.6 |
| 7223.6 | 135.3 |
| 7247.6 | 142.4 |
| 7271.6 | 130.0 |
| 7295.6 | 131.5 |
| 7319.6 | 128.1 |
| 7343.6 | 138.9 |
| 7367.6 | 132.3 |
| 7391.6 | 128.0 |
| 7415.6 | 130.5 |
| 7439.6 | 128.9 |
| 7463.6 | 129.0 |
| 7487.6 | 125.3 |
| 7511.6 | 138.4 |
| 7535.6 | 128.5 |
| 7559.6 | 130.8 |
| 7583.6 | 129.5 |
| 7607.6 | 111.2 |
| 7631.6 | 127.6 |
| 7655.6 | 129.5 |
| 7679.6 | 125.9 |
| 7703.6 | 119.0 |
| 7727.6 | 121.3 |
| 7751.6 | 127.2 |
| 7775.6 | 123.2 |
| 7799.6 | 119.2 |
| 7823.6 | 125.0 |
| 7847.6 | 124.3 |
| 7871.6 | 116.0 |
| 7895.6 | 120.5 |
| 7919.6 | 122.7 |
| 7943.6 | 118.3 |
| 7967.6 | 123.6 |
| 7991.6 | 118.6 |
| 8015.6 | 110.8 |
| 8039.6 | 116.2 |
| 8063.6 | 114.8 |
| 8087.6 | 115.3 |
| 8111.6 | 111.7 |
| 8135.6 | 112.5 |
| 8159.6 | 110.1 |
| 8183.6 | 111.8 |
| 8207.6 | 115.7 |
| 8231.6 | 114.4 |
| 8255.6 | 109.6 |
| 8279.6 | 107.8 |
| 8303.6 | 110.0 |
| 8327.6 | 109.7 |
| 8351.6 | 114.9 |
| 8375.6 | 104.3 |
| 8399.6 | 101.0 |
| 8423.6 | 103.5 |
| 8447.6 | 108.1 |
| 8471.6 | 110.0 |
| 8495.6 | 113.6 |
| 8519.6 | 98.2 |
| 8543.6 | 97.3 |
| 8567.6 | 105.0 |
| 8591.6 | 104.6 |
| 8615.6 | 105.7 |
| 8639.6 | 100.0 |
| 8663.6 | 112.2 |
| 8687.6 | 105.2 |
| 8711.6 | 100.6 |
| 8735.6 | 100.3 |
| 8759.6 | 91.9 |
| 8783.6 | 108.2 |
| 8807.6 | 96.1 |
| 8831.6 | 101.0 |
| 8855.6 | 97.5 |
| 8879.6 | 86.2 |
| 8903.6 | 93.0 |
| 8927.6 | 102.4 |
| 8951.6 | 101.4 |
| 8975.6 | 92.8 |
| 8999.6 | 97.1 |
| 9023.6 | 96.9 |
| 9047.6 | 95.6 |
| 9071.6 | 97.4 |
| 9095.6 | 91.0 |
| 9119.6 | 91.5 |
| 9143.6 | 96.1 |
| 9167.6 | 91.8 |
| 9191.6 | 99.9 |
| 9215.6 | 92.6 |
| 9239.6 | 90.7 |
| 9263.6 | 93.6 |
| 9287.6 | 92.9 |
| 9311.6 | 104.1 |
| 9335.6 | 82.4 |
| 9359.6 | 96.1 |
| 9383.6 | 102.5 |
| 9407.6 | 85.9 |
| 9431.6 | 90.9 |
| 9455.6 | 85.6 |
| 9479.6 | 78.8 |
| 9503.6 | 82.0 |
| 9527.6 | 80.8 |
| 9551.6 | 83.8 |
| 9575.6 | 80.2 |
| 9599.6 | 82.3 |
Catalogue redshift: 0.03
